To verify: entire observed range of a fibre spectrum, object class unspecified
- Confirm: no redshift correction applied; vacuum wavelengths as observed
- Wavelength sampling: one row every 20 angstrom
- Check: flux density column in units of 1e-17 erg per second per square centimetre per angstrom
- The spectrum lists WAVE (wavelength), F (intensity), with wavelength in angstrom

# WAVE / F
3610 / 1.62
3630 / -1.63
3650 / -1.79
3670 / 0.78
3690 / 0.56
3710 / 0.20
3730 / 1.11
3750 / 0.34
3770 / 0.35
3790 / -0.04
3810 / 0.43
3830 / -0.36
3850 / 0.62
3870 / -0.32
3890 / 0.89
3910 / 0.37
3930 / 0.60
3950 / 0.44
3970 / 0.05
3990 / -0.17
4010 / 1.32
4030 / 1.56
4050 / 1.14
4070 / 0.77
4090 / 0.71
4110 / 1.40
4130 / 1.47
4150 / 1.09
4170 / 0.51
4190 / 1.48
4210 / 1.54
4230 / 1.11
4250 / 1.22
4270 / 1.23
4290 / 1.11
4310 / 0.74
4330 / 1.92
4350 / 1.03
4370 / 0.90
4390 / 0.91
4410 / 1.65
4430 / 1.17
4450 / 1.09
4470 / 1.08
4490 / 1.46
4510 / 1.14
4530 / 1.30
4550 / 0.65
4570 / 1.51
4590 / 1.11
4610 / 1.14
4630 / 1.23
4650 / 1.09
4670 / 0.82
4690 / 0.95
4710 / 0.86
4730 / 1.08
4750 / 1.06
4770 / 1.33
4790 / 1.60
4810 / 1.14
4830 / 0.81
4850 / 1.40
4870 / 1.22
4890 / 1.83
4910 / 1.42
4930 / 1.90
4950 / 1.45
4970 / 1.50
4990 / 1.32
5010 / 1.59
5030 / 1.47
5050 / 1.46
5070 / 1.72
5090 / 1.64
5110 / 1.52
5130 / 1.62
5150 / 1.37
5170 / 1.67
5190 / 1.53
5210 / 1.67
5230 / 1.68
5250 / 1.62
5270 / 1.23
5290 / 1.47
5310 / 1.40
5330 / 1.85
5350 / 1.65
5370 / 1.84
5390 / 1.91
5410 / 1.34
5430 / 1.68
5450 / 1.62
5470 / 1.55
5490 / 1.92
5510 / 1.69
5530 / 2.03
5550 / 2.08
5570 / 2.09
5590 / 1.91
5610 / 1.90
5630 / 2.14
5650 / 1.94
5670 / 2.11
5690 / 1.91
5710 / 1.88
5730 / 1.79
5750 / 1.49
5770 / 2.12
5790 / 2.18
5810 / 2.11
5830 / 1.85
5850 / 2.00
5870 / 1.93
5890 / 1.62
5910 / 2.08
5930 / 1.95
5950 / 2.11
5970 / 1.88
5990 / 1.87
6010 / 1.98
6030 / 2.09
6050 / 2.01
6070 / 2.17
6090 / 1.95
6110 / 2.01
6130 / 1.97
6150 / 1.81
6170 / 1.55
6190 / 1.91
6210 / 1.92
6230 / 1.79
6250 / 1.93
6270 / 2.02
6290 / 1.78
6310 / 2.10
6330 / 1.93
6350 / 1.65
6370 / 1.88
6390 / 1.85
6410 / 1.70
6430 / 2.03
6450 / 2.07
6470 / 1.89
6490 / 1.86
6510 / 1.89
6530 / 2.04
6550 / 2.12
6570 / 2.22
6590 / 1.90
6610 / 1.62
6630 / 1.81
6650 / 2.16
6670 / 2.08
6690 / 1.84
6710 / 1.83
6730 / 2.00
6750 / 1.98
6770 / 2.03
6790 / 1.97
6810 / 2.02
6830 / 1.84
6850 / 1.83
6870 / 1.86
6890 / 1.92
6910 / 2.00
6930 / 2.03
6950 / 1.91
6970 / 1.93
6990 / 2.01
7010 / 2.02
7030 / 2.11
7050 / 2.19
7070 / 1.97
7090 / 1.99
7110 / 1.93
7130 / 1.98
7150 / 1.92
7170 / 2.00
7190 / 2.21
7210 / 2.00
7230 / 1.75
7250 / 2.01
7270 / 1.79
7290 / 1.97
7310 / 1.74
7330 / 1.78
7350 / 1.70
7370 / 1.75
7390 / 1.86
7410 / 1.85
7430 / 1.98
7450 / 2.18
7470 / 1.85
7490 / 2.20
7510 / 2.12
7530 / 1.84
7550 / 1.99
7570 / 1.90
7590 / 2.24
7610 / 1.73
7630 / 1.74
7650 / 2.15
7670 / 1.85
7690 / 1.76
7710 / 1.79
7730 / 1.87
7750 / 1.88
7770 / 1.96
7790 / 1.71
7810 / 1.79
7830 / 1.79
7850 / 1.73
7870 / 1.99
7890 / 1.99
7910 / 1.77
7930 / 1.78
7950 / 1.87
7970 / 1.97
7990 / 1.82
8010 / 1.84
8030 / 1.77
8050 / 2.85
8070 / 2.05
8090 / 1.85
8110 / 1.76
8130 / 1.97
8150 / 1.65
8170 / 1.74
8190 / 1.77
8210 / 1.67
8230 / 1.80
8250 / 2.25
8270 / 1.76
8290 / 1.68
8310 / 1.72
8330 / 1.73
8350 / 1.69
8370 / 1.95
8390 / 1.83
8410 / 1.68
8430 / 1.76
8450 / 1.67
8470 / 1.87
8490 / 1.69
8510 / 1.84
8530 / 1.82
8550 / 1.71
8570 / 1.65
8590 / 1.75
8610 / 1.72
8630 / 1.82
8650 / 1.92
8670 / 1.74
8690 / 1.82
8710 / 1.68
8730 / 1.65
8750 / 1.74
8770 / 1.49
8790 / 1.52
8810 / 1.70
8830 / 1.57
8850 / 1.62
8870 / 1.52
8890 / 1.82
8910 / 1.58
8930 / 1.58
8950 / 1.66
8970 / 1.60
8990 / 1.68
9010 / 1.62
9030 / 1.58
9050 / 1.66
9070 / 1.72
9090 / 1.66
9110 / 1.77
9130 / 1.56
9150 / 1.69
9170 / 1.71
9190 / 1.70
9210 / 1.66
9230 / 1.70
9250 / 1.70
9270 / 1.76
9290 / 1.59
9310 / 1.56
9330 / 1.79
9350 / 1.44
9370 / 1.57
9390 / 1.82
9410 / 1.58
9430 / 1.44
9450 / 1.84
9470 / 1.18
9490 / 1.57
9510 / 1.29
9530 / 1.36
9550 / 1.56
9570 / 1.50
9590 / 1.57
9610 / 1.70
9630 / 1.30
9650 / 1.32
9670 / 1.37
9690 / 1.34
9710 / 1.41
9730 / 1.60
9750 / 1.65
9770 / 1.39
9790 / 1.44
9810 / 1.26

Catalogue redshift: 0.227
